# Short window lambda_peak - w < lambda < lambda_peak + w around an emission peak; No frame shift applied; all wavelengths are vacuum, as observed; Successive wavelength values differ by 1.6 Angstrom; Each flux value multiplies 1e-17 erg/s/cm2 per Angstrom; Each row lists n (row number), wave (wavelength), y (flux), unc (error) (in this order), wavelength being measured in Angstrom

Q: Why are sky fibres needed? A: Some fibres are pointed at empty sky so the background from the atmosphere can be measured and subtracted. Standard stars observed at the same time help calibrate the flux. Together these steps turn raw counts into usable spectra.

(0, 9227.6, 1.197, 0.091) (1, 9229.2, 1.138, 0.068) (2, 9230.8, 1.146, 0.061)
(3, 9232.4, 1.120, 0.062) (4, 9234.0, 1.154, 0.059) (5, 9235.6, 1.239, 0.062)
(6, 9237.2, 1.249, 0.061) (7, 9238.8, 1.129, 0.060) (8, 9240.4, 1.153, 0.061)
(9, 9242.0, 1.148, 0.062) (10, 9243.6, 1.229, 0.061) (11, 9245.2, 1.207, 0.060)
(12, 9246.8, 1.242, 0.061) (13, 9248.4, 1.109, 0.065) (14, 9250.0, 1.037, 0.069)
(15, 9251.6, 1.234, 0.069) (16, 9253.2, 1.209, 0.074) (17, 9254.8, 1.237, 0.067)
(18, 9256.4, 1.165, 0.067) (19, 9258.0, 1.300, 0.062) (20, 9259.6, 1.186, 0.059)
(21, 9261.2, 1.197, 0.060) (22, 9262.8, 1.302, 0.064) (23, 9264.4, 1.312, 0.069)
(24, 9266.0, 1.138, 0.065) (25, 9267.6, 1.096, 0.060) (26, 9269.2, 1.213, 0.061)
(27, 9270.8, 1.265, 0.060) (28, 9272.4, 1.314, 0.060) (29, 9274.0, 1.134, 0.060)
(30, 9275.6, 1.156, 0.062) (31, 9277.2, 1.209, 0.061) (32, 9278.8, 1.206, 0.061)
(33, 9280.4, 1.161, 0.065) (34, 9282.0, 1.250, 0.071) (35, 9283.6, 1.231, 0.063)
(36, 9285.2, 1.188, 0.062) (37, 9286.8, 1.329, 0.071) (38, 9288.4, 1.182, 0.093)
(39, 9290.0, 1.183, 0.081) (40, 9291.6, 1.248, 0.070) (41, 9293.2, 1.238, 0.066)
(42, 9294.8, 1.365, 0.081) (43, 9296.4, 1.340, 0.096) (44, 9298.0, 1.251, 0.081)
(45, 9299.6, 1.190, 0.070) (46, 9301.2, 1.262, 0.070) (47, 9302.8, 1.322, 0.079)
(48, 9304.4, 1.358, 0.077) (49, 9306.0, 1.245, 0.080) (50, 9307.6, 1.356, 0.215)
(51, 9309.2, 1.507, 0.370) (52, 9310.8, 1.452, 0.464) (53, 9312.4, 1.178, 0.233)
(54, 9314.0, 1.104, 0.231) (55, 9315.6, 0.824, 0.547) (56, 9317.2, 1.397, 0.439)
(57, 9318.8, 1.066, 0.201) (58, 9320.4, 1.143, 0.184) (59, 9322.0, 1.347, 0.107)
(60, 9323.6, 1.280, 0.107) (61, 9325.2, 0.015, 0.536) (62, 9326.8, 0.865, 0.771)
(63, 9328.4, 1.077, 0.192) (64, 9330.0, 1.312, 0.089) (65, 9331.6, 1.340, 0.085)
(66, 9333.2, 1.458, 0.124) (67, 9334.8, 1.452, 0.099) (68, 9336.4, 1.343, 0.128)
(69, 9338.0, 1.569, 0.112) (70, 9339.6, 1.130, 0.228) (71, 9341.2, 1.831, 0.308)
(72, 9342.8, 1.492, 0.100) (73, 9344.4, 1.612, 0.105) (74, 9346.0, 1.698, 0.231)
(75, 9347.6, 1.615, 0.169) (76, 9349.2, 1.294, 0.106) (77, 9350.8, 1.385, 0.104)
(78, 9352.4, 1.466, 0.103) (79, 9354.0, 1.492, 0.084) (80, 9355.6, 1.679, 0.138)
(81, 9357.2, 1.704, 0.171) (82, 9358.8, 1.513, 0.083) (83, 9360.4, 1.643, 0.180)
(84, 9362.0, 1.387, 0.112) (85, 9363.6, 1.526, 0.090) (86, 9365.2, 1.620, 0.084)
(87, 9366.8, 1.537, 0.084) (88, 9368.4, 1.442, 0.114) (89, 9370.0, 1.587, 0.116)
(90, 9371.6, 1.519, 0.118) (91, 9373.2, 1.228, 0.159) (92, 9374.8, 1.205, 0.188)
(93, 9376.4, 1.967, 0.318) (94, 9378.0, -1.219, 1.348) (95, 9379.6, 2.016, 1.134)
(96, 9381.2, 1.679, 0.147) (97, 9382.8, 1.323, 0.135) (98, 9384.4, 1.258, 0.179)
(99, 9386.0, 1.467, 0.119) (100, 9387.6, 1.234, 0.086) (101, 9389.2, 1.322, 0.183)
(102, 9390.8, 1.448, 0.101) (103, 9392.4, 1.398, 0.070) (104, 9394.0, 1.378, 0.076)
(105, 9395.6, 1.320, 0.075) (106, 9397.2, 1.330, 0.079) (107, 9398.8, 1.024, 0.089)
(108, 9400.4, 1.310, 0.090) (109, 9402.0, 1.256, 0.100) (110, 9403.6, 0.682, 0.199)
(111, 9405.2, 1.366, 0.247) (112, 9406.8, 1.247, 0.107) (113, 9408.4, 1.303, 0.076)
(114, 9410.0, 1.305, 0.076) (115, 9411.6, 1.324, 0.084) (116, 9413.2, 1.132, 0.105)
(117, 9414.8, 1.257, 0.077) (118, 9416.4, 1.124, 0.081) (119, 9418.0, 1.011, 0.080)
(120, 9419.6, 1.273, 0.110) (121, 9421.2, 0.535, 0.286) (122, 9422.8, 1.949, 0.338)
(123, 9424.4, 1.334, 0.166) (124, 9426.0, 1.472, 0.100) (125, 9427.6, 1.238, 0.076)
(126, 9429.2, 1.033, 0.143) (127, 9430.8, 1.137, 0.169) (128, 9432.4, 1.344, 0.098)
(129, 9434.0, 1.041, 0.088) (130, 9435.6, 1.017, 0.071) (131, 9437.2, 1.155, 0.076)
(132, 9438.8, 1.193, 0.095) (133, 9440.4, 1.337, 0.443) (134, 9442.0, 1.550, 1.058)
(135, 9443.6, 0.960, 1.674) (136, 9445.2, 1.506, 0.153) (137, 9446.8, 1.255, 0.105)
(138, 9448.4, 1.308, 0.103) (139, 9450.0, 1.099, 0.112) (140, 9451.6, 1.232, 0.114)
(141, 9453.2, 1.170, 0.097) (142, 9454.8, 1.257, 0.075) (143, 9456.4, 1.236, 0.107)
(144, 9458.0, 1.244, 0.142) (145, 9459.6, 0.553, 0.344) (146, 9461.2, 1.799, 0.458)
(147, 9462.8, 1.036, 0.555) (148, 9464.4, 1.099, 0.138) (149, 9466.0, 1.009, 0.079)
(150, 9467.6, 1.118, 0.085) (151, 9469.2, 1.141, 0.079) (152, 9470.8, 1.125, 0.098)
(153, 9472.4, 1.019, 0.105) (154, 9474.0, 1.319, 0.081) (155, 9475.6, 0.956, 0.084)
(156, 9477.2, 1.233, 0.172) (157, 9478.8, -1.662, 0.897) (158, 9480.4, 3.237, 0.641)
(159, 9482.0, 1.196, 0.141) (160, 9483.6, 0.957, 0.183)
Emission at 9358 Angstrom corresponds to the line Mg II 2798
